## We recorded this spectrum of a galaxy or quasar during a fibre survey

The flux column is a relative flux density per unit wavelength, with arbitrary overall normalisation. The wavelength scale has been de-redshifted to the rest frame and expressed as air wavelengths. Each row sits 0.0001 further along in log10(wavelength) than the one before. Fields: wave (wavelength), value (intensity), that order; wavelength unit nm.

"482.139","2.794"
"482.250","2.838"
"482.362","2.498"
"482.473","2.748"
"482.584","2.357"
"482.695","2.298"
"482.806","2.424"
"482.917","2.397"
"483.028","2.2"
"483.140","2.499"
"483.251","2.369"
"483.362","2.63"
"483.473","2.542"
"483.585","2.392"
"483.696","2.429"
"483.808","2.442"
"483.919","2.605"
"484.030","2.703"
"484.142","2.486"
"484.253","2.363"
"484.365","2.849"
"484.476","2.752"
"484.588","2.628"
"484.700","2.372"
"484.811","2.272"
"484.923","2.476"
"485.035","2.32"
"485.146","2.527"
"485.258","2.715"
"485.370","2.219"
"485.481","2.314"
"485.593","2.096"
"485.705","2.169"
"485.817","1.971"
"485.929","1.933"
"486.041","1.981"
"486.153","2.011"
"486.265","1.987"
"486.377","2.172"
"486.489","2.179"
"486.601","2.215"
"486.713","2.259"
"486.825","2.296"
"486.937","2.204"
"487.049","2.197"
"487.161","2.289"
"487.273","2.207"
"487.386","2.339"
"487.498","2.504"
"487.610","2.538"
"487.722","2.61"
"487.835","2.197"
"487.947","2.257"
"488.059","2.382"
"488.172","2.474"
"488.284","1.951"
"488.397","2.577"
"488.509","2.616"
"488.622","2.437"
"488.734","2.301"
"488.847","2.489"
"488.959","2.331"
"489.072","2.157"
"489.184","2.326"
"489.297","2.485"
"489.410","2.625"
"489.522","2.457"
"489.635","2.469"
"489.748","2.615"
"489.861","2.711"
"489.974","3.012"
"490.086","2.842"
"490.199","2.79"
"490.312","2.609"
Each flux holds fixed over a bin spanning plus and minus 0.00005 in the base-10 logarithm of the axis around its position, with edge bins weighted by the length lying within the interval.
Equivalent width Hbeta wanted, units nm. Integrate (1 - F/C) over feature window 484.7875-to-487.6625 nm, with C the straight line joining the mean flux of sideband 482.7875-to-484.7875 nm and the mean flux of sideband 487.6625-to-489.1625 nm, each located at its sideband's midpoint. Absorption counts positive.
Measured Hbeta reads 0.22 nm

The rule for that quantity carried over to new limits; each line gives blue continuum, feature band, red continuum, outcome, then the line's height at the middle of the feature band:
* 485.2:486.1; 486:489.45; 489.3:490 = 0.14 nm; 2.4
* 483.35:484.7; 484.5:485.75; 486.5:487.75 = 0.05 nm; 2.47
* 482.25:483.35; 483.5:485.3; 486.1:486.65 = -0.17 nm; 2.3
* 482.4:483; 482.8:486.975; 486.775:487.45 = 0.00 nm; 2.35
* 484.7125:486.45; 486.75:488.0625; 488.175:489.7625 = -0.01 nm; 2.32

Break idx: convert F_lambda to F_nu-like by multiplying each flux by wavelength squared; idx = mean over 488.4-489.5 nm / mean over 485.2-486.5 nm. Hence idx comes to 1.15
